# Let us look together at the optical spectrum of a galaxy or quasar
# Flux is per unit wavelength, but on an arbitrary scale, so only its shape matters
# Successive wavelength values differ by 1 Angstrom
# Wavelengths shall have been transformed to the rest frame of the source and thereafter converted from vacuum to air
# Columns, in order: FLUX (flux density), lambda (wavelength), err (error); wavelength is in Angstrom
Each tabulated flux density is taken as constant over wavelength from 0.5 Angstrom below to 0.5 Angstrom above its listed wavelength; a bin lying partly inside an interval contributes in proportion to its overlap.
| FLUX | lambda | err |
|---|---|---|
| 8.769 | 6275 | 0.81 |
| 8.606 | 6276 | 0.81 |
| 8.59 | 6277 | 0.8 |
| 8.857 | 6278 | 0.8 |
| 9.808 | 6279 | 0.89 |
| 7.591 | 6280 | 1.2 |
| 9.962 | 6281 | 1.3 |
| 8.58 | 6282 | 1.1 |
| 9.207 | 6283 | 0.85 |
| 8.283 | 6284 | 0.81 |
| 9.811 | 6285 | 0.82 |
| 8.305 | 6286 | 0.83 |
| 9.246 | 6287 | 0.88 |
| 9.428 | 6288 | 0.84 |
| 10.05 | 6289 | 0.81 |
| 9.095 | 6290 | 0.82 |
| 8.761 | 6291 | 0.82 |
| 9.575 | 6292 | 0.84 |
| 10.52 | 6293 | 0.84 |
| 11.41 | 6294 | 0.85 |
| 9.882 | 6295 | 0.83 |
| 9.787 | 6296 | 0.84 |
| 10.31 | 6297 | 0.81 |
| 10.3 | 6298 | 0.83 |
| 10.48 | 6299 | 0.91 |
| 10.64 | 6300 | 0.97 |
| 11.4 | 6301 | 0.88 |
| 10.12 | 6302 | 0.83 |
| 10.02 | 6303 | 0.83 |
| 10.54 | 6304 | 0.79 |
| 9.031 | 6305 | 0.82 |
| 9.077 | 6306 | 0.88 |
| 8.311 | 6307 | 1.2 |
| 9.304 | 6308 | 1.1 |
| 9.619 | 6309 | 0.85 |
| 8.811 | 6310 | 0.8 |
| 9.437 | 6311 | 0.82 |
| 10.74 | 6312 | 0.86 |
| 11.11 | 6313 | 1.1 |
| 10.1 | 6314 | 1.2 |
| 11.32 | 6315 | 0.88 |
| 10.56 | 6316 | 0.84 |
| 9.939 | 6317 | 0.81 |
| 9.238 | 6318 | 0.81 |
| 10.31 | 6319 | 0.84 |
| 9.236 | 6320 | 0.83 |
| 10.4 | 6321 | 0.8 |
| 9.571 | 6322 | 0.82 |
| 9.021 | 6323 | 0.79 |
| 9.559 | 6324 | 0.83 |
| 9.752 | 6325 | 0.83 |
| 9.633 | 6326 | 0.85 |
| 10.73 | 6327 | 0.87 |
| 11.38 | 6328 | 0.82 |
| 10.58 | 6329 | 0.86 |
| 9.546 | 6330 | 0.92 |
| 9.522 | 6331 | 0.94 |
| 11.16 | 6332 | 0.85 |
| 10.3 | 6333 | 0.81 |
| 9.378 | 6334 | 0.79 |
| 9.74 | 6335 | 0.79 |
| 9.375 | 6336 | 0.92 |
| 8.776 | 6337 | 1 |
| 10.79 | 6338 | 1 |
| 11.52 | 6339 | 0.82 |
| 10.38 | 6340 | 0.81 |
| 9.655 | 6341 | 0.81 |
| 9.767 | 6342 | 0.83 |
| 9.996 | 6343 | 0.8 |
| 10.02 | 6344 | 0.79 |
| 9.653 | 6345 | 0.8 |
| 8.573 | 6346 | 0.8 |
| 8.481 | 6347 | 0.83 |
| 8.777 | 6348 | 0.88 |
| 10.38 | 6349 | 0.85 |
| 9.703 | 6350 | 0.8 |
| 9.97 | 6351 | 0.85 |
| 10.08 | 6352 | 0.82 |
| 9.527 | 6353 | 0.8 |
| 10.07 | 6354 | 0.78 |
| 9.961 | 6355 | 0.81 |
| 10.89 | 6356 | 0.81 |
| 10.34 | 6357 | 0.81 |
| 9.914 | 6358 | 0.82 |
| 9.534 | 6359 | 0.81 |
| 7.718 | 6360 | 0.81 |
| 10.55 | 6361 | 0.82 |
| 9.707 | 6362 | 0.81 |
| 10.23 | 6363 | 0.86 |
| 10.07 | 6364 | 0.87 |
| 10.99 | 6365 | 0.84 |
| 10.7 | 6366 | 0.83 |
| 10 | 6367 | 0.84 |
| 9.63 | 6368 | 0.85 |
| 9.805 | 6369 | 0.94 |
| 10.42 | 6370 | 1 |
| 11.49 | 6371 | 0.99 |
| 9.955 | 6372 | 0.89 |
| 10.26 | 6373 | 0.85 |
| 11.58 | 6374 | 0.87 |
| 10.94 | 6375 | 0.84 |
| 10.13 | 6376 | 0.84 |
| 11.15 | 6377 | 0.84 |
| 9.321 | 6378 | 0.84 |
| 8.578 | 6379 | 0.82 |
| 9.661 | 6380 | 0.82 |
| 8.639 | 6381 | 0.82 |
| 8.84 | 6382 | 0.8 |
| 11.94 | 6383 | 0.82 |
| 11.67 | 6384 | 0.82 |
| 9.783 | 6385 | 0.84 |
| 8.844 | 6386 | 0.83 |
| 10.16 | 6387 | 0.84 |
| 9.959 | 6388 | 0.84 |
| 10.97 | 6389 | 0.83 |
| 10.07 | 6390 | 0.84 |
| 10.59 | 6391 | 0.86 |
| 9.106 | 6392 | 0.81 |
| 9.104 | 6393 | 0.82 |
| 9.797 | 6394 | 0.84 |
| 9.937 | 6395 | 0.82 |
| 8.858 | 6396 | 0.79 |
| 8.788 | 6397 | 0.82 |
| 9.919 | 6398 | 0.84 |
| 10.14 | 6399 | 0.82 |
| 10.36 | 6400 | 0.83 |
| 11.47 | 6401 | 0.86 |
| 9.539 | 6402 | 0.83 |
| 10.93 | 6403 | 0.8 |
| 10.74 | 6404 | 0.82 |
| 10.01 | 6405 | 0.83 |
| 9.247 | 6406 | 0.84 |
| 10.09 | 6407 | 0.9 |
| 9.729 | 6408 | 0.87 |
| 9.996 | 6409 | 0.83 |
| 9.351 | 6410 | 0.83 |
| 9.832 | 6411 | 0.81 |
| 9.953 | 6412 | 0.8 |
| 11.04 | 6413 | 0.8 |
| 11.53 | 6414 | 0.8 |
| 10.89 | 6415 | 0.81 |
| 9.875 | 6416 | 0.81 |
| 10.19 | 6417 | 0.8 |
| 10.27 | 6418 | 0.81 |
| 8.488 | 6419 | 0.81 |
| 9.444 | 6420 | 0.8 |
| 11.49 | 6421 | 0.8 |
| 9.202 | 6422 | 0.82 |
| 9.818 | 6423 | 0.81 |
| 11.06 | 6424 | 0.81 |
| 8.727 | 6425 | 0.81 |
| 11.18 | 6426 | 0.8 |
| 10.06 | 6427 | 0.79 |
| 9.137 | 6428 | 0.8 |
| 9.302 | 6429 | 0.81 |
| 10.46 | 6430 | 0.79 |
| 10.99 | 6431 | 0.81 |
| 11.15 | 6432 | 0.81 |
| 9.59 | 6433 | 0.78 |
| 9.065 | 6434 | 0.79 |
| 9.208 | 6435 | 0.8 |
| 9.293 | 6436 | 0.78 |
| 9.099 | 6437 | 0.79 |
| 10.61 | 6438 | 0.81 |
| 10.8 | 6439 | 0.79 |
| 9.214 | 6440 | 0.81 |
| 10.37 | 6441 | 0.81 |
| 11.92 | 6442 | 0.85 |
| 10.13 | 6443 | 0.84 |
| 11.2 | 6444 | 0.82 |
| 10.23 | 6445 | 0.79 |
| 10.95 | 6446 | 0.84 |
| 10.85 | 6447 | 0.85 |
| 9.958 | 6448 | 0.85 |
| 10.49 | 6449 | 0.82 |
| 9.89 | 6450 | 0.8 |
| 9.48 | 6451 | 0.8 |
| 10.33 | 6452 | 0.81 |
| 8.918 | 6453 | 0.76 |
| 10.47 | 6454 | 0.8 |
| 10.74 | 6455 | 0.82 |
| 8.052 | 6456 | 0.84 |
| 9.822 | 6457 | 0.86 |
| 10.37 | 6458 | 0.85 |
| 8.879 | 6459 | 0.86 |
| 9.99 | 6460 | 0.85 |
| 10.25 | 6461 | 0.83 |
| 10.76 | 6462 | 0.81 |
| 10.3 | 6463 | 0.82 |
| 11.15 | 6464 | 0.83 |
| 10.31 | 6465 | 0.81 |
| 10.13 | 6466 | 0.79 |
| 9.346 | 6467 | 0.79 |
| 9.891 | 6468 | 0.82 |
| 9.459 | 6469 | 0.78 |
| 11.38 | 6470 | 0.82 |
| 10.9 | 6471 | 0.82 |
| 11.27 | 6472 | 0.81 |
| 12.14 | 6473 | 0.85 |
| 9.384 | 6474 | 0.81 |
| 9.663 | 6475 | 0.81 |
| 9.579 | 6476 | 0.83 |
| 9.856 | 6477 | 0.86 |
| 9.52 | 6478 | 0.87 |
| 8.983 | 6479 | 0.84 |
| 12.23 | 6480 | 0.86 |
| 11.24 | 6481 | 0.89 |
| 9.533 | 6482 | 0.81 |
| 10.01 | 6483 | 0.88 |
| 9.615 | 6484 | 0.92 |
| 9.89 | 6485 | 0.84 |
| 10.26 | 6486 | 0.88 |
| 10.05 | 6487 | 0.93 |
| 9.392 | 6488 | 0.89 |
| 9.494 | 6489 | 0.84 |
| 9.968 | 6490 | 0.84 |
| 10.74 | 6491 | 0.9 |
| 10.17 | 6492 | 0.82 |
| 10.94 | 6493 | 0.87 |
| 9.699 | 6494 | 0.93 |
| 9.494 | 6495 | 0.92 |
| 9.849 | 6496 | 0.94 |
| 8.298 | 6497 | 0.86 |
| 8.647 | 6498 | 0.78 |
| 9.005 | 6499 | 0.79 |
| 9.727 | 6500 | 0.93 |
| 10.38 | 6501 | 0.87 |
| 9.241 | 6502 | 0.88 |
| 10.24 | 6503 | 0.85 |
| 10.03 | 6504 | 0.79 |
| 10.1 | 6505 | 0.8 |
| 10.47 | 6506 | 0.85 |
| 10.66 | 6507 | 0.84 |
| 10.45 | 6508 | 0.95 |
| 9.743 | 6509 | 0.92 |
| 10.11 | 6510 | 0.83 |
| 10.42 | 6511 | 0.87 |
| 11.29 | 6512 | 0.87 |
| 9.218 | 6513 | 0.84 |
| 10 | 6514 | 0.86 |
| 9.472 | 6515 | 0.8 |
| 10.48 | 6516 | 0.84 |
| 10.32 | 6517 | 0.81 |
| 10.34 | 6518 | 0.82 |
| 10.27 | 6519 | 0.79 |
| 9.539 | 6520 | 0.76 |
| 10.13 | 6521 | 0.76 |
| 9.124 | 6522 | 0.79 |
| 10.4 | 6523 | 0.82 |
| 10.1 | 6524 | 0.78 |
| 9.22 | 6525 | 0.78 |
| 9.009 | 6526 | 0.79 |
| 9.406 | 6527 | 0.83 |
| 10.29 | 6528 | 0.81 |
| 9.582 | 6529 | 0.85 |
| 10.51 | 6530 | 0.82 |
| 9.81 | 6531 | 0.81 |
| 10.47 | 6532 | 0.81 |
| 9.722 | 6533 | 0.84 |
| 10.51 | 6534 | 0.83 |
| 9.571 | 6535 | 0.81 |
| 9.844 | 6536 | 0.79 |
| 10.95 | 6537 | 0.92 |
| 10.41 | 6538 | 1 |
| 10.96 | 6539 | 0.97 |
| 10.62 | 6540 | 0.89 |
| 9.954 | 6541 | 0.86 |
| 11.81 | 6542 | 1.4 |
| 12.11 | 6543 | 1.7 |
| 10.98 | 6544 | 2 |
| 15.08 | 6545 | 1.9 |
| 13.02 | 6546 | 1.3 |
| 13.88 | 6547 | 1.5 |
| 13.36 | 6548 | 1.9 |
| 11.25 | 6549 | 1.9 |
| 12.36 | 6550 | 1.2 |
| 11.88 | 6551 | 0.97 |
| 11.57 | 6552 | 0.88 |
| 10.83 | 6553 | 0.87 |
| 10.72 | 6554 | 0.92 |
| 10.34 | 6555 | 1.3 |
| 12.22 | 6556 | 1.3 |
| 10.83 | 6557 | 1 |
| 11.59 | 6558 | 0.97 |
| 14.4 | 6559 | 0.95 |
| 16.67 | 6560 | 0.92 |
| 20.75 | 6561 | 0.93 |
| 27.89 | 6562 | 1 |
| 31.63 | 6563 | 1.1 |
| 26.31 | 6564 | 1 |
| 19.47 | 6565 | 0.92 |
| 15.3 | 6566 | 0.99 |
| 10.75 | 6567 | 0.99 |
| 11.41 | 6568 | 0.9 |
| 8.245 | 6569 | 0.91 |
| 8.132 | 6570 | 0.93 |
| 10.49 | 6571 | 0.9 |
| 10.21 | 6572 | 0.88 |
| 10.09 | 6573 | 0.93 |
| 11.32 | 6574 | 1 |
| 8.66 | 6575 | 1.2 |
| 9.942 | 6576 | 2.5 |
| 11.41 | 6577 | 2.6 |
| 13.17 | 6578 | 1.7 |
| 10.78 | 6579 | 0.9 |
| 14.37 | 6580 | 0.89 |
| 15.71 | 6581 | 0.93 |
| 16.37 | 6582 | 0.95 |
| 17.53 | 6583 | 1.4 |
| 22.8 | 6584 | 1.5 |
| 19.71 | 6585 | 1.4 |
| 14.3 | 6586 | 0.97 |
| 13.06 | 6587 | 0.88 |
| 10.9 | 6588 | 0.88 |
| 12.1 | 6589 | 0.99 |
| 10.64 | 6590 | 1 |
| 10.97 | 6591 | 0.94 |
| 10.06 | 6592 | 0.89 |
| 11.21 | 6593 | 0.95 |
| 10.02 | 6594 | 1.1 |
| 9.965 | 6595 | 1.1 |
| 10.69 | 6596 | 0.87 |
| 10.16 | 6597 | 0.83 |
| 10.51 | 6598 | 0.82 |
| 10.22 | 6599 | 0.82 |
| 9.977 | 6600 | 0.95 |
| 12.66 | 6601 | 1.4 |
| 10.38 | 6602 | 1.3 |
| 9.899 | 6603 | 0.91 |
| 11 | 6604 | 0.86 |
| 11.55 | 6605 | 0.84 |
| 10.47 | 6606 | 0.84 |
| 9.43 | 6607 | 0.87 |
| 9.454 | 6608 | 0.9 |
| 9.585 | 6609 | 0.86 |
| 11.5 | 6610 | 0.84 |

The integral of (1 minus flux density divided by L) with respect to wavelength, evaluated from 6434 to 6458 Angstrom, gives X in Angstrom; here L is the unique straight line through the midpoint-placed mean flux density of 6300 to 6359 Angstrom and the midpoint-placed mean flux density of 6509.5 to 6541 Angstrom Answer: -0.2 Angstrom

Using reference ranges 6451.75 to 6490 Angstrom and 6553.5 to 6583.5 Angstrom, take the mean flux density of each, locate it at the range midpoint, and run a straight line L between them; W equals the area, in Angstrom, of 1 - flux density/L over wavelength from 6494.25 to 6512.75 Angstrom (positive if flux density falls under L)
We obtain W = 2.57 Angstrom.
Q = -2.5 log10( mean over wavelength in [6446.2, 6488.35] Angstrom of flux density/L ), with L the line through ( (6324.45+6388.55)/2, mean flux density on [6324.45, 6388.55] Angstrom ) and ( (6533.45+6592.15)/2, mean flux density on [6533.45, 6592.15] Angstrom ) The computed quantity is 0.16 mag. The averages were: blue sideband 10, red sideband 13.3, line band 10.1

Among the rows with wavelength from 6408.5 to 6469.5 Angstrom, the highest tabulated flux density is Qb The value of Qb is 11.92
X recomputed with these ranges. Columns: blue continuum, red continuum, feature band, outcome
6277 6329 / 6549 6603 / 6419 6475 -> 7.0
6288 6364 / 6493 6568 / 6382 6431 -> 2.5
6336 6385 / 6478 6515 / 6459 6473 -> -0.6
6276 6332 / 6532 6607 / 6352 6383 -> 1.2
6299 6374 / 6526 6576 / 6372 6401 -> 1.6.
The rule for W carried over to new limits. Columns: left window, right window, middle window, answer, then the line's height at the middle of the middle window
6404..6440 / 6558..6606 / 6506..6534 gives 4.8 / 12.1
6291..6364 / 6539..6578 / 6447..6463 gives 2.5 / 11.8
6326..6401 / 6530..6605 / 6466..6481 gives 1.5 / 11.4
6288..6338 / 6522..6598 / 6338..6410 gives 4.0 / 10.6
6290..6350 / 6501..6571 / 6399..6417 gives 0.7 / 10.7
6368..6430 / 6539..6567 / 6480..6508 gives 6.3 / 12.8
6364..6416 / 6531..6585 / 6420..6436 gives 1.2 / 10.8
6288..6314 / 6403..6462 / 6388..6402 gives 0.2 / 10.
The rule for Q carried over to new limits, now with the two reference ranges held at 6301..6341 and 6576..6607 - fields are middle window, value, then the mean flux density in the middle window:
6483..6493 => 0.14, 10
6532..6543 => 0.13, 10.5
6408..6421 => 0.07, 10.1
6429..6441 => 0.11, 9.94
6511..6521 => 0.15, 10.1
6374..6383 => 0.06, 9.89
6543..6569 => -0.22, 14.8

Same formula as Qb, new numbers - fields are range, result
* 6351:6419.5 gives 11.94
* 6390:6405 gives 11.47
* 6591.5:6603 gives 12.66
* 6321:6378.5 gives 11.58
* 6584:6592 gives 22.8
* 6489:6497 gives 10.94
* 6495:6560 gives 16.67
